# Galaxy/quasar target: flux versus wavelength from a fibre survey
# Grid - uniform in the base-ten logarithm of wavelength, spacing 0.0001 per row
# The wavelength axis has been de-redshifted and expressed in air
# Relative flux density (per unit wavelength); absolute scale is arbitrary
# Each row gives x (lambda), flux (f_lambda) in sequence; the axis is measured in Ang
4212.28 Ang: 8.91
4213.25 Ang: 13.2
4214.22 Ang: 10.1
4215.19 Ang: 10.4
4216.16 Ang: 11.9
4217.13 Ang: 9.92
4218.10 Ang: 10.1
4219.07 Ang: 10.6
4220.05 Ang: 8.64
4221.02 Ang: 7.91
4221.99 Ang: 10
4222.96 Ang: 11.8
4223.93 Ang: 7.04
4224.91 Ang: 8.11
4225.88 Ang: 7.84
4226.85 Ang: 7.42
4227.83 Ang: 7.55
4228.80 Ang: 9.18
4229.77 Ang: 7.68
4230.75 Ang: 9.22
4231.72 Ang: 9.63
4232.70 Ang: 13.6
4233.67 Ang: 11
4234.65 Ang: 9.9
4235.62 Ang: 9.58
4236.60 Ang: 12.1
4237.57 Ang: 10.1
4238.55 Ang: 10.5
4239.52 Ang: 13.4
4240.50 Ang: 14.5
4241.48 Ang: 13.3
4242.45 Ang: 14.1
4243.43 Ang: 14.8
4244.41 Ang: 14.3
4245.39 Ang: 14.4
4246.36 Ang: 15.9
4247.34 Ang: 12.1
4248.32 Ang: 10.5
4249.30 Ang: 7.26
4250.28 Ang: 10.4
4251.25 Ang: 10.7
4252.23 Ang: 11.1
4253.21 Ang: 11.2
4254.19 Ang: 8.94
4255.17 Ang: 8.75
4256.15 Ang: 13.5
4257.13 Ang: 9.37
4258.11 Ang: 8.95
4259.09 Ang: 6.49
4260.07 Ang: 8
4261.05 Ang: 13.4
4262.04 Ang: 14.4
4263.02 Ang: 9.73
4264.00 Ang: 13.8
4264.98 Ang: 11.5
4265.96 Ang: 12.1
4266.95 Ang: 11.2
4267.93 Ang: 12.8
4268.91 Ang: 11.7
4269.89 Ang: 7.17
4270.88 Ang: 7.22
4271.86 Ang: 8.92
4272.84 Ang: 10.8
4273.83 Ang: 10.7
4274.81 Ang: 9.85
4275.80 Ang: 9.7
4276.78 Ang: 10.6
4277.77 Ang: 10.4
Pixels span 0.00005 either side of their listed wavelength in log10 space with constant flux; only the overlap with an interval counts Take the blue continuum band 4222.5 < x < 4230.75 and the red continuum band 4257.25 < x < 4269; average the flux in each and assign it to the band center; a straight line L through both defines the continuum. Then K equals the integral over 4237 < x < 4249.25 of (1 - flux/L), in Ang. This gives -4.27 Ang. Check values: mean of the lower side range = 8.37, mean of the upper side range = 11.1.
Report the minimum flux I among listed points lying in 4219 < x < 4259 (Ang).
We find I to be 7.04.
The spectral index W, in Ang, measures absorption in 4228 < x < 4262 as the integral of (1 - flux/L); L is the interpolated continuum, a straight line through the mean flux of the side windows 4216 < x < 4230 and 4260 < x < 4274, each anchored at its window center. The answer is -3.92 Ang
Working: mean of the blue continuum 9.01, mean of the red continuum 11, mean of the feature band 11.1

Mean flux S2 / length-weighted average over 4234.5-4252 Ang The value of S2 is 12.1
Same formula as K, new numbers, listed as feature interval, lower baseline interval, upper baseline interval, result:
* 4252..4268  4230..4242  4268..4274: -1.2 Ang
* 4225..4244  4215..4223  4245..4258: -0.4 Ang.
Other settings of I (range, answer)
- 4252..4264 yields 6.49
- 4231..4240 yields 9.58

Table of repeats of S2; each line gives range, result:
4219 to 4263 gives 10.6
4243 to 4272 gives 11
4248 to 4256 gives 10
